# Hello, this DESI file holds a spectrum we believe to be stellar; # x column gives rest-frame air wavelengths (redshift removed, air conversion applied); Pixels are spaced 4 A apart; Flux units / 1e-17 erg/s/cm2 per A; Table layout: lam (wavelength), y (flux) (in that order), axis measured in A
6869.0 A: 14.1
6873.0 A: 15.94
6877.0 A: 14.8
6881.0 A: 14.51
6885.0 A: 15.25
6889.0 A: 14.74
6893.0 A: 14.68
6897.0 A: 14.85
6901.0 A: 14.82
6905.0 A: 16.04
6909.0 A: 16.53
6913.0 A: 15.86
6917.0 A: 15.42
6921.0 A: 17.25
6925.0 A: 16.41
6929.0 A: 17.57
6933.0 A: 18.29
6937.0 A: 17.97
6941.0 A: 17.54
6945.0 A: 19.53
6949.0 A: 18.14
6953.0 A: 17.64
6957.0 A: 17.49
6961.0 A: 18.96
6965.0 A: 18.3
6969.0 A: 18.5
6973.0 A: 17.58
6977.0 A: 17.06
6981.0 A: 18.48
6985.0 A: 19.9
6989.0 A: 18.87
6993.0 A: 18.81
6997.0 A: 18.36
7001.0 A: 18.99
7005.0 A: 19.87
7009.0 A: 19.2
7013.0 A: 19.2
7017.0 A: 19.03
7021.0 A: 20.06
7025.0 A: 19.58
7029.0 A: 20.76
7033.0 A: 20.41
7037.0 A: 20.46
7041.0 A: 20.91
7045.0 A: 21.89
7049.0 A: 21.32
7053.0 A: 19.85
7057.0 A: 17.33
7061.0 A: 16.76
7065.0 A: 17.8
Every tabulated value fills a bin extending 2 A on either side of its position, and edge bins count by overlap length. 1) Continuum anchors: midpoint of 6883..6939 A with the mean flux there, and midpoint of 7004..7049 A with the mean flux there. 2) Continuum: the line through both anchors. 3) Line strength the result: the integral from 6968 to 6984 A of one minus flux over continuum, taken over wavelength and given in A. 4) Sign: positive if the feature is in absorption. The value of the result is 0.4 A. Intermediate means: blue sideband 16.1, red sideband 20.2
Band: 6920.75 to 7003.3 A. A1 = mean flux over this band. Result 18.2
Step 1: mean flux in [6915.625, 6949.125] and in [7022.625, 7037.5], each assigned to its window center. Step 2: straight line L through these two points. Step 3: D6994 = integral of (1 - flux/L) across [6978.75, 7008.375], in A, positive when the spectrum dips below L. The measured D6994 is 0.4 A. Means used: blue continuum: 17.6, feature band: 19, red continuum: 20.3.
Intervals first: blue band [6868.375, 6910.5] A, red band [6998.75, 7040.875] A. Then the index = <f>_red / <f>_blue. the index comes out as 1.3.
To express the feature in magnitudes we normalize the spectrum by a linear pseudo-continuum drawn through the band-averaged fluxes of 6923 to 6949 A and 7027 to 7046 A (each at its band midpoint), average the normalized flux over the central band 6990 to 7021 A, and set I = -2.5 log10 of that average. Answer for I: 0.045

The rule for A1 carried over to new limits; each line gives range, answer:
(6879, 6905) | 14.9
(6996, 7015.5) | 19.2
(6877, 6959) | 16.5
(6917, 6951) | 17.7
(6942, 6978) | 18.1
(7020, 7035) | 20.2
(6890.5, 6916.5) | 15.4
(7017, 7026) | 19.7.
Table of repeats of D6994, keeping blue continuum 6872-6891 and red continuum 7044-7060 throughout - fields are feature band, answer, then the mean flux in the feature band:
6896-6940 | -1.32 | 16.5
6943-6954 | -1.06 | 18.5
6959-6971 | -0.86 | 18.6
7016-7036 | -1.04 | 20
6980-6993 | -0.83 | 19.1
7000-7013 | -0.60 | 19.4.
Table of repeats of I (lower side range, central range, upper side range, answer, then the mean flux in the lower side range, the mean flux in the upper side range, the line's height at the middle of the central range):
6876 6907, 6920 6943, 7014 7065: -0.08 mag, 15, 19.8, 16.3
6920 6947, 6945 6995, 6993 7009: 0.01 mag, 17.8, 19.1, 18.5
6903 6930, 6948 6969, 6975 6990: -0.02 mag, 16.4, 18.6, 17.8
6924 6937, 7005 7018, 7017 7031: 0.02 mag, 17.6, 20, 19.7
